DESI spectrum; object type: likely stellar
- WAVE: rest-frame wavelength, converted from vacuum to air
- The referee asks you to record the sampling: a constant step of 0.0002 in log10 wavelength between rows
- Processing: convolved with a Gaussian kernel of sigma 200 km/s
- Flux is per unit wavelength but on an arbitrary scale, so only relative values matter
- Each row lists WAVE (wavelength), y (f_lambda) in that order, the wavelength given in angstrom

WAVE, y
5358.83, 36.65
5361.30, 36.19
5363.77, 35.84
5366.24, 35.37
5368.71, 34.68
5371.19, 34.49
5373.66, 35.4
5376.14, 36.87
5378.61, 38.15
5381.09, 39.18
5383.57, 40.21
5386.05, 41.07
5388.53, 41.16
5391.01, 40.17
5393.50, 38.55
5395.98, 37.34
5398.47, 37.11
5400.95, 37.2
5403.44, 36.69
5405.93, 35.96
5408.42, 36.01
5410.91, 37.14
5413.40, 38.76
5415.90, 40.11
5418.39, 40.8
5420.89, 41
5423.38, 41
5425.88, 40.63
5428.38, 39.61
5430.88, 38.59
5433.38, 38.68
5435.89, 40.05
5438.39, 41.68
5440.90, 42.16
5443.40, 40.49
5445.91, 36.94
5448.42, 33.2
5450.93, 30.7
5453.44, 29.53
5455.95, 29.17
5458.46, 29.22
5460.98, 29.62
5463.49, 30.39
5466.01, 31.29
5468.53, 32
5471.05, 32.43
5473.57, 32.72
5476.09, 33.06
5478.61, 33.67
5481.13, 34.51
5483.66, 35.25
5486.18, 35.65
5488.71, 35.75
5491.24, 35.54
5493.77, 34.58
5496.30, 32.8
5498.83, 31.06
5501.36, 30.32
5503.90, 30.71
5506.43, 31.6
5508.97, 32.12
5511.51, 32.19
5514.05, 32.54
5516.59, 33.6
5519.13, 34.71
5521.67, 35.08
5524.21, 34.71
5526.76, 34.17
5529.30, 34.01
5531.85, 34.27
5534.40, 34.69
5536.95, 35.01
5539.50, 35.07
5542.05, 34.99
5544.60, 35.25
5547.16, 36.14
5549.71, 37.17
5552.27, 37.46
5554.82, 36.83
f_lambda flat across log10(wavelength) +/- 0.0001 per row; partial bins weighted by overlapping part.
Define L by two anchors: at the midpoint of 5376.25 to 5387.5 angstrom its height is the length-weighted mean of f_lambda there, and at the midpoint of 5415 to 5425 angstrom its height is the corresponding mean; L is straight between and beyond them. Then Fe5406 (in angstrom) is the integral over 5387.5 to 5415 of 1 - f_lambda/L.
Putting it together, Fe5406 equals 1.6 angstrom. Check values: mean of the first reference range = 39.4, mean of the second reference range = 40.8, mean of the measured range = 37.8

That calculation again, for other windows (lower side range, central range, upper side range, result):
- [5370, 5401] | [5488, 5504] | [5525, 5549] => 1.24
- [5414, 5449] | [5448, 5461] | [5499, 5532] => 2.67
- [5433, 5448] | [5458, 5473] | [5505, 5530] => 2.65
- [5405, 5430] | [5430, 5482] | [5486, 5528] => 3.44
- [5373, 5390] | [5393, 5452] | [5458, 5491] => -3.40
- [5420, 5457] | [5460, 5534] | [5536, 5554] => 7.08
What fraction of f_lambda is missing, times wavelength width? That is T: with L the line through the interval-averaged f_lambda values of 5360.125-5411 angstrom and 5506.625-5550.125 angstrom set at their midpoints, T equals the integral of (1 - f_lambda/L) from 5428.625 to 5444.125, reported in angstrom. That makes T -1.7 angstrom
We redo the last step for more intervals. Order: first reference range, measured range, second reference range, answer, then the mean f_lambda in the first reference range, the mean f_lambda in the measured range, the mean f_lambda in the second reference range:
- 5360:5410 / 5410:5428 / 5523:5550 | -1.5 angstrom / 37.4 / 40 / 35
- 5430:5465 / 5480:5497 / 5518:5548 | 0.0 angstrom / 35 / 34.9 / 34.8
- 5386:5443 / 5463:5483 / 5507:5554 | 2.3 angstrom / 39.2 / 32.7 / 34.6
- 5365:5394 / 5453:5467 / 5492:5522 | 1.9 angstrom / 37.9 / 29.9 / 32.6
